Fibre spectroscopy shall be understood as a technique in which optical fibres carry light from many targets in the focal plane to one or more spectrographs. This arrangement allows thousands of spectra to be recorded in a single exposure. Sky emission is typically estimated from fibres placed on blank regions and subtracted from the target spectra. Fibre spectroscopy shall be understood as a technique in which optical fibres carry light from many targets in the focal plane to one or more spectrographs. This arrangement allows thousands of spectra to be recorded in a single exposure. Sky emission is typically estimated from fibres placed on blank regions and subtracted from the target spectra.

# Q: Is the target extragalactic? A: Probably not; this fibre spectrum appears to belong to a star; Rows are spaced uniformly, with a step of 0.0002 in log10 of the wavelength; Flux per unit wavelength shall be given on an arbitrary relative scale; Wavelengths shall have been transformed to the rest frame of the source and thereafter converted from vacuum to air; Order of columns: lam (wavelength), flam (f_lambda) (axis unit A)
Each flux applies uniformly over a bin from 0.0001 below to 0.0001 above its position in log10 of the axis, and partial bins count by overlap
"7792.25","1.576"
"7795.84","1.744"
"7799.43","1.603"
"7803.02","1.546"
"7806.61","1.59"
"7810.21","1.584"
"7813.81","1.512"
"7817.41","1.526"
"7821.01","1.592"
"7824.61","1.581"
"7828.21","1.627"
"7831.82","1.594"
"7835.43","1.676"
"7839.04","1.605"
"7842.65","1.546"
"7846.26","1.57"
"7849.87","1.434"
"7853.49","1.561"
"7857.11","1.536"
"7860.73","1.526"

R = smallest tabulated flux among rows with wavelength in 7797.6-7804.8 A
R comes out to 1.546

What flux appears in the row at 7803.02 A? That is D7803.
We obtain 1.546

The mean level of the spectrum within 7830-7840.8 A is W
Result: 1.62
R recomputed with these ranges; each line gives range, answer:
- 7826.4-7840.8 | 1.594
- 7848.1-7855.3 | 1.434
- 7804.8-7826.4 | 1.512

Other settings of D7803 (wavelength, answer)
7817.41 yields 1.526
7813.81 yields 1.512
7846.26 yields 1.57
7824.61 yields 1.581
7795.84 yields 1.744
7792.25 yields 1.576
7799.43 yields 1.603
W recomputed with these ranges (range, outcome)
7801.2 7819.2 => 1.55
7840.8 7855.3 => 1.53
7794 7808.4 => 1.62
